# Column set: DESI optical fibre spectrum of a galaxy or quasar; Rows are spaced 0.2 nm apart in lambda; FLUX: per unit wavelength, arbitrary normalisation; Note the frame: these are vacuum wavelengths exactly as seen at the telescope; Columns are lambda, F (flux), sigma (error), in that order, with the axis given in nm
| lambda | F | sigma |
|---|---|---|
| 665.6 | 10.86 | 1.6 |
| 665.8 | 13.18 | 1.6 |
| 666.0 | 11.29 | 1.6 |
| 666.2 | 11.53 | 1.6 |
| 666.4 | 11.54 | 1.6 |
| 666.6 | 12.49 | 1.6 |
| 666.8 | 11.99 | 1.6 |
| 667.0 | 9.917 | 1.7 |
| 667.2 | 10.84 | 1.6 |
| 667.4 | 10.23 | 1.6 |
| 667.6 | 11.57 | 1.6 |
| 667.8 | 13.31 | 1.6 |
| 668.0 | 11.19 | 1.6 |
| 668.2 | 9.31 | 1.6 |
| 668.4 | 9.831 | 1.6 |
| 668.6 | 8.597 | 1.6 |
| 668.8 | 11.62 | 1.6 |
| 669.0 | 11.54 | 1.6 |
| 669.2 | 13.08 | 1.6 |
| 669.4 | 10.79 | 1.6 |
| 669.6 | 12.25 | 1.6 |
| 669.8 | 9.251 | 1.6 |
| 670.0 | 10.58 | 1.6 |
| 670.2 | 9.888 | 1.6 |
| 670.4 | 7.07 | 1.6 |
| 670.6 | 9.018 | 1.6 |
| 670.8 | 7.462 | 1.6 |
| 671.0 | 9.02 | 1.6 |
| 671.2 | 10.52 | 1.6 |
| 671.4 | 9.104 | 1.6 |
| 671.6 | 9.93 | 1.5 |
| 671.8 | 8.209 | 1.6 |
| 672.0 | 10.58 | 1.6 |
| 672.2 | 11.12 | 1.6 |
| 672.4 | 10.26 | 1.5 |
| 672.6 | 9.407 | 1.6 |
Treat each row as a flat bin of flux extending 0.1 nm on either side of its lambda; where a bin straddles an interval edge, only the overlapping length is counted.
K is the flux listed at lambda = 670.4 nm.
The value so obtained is 7.07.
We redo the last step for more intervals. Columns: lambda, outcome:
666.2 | 11.53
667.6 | 11.57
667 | 9.917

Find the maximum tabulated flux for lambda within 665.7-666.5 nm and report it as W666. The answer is 13.18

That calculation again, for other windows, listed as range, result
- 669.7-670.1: 10.58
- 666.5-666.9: 12.49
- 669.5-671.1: 12.25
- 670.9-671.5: 10.52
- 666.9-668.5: 13.31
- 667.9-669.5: 13.08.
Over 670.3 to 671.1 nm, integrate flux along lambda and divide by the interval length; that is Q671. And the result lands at 8.14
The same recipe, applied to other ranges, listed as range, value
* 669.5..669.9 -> 10.8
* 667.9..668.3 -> 10.3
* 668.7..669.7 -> 11.9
